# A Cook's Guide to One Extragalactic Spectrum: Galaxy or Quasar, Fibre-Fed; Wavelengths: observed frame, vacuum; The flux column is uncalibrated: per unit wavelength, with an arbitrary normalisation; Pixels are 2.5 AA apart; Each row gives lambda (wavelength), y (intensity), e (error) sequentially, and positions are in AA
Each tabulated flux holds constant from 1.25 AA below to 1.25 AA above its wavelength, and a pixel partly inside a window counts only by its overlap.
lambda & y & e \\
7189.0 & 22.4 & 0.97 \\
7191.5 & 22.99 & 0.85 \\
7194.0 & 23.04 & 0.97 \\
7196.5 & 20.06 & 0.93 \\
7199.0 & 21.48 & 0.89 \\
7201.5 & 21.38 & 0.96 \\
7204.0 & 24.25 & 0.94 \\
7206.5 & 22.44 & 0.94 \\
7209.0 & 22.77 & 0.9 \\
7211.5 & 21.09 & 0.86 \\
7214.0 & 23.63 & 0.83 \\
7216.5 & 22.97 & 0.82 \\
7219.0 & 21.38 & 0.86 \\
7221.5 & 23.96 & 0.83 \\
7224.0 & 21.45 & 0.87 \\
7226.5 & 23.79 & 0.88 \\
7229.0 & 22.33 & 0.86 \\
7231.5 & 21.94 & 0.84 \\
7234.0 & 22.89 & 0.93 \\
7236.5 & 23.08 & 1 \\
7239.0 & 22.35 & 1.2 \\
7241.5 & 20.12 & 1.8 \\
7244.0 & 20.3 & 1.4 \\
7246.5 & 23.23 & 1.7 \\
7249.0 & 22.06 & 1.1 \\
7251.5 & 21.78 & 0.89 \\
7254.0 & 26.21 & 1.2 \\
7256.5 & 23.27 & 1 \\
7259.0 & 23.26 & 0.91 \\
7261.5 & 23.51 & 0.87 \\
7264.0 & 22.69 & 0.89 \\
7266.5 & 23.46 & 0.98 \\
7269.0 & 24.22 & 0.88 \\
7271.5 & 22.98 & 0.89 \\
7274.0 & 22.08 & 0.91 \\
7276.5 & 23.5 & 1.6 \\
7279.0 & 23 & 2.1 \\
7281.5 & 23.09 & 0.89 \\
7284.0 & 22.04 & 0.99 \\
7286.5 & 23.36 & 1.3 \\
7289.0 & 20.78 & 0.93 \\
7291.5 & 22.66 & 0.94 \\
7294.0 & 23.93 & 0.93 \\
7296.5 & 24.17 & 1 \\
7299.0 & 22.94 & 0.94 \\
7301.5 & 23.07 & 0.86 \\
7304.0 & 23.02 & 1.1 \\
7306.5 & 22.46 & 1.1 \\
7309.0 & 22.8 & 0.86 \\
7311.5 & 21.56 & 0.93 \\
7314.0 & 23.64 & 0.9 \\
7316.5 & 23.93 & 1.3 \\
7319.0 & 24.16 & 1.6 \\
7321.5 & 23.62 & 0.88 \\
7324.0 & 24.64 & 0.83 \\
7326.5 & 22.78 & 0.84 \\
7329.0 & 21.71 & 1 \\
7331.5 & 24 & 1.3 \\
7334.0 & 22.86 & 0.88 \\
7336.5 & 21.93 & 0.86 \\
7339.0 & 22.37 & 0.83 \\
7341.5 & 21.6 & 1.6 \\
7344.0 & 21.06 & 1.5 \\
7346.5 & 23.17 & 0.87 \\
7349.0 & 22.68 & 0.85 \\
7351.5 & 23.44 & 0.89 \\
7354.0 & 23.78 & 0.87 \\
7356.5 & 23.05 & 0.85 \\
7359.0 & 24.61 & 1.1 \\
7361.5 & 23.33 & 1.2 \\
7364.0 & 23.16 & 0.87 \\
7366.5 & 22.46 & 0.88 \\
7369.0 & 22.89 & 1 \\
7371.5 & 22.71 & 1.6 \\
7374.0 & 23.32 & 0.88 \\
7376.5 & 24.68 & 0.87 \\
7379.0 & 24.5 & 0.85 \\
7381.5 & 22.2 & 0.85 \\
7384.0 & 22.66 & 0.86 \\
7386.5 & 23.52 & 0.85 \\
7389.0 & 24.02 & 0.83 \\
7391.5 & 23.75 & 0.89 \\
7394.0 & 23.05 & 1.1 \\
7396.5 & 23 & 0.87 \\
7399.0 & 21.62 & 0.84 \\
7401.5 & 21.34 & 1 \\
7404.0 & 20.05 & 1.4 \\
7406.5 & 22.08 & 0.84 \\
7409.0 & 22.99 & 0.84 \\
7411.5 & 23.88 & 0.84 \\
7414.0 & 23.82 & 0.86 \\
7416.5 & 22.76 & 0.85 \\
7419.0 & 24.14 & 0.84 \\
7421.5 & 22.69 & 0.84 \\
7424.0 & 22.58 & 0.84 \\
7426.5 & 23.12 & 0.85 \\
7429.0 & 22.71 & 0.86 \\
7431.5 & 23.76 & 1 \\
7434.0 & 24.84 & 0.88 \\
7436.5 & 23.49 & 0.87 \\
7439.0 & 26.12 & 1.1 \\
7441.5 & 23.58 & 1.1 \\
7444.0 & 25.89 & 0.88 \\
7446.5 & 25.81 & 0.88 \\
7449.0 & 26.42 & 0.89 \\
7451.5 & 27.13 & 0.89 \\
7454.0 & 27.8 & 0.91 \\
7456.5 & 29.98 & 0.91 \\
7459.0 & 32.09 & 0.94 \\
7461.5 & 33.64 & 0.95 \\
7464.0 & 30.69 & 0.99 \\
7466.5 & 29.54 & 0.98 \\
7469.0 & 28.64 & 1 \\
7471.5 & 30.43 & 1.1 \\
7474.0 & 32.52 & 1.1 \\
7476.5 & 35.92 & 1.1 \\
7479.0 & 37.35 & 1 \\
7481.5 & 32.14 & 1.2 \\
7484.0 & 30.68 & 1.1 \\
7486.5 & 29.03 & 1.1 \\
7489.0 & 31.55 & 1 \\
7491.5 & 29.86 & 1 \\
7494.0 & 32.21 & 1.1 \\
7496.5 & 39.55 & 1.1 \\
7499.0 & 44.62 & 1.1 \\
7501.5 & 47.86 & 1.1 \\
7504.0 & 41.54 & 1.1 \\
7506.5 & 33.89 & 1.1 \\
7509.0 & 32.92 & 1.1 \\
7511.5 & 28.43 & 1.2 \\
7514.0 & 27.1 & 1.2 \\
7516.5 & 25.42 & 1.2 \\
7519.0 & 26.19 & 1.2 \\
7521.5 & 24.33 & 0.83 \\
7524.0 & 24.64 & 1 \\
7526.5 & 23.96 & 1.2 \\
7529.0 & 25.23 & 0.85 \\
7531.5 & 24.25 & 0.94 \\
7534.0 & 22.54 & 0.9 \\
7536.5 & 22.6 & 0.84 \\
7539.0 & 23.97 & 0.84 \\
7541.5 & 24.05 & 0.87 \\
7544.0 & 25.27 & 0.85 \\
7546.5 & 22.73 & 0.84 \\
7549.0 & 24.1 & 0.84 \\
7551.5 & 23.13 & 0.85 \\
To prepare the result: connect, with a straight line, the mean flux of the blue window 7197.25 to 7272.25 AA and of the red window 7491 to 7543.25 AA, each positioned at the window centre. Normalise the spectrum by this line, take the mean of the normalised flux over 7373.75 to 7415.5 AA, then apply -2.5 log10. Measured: 0.16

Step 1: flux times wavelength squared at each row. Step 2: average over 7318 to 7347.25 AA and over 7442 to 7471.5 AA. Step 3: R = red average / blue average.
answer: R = 1.31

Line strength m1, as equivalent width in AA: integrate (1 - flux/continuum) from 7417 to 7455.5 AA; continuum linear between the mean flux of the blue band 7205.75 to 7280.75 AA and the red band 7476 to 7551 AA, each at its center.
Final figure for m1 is 4.2 AA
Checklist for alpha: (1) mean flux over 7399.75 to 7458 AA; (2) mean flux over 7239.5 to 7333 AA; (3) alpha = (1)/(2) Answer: 1.05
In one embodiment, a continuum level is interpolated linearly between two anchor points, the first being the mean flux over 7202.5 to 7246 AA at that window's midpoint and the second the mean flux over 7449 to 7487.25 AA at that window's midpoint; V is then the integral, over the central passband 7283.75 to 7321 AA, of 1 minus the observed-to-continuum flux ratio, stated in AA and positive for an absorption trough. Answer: 3.2 AA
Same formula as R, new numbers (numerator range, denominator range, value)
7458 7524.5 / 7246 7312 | 1.49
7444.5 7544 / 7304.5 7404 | 1.36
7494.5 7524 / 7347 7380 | 1.48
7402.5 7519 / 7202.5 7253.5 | 1.38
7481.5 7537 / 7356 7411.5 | 1.37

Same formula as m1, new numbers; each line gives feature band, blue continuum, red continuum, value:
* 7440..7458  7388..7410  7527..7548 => -3.0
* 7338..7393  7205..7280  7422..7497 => 6.4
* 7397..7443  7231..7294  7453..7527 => 9.5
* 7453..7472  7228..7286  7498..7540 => -1.7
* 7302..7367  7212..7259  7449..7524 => 8.1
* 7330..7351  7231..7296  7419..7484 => 2.0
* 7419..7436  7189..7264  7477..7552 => 2.5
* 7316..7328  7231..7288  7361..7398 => -0.4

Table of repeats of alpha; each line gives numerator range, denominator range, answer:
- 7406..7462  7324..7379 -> 1.10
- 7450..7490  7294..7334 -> 1.34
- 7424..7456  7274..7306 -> 1.09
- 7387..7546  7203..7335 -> 1.20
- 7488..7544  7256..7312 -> 1.30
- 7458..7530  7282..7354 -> 1.39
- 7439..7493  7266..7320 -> 1.30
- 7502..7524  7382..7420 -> 1.33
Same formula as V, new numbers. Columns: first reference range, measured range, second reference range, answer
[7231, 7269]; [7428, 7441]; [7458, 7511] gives 3.07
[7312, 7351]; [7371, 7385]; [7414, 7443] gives -0.07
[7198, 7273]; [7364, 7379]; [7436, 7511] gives 2.47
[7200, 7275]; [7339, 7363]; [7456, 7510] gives 4.29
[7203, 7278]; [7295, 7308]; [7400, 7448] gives -0.08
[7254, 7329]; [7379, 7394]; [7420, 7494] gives 1.61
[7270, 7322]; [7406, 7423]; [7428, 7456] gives 1.16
